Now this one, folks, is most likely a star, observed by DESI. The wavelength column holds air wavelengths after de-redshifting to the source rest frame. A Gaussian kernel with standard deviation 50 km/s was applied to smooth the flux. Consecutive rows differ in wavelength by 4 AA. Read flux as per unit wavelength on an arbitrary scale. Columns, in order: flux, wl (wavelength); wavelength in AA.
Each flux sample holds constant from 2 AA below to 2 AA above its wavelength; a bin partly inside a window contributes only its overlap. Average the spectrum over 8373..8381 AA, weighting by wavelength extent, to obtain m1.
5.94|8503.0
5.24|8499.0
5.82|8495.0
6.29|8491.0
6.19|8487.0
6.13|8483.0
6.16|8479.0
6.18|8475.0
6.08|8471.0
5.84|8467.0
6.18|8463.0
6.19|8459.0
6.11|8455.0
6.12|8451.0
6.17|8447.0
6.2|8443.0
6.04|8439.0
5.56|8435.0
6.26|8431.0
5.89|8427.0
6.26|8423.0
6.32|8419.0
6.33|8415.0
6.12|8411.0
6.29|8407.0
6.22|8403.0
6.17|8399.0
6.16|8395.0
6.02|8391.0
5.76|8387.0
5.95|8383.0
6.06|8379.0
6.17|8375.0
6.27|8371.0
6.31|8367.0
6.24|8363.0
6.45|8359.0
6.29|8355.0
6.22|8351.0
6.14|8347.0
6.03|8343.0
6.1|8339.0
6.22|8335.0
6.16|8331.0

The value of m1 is 6.12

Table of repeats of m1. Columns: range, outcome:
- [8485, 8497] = 6.1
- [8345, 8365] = 6.27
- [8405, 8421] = 6.26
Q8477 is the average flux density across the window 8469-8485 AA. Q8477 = 6.14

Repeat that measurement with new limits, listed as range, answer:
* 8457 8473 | 6.07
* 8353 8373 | 6.31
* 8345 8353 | 6.18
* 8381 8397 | 5.97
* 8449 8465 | 6.15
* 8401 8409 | 6.25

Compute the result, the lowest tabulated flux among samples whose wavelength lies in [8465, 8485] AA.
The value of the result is 5.84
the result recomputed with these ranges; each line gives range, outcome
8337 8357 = 6.03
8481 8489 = 6.13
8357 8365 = 6.24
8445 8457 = 6.11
